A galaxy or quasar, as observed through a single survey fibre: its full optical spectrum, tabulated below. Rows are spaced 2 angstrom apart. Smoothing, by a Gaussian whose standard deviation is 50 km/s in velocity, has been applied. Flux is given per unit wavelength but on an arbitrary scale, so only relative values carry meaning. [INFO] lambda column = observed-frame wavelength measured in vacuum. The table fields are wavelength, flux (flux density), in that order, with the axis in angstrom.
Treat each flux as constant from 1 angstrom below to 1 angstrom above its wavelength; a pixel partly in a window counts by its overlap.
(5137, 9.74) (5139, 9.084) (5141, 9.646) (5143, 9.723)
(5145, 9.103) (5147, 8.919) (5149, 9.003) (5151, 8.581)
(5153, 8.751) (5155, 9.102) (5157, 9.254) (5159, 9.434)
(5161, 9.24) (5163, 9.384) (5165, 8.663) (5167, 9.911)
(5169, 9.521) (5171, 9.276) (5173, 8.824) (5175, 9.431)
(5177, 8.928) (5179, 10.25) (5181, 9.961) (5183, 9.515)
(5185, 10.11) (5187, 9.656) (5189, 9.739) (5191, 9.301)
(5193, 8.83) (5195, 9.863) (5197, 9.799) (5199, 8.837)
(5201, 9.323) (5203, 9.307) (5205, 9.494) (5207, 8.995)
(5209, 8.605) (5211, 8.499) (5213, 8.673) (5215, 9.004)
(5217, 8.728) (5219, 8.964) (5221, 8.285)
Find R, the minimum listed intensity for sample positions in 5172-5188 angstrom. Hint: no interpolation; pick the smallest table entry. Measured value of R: 8.824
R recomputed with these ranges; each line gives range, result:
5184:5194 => 8.83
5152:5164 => 8.751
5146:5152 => 8.581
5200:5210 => 8.605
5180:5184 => 9.515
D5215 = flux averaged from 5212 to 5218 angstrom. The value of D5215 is 8.8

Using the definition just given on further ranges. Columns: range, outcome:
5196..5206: 9.35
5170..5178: 9.11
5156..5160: 9.34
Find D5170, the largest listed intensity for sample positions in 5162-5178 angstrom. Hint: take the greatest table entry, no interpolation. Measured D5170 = 9.911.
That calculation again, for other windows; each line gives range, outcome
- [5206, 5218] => 9.004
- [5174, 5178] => 9.431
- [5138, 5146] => 9.723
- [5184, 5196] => 10.11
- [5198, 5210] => 9.494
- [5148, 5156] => 9.102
